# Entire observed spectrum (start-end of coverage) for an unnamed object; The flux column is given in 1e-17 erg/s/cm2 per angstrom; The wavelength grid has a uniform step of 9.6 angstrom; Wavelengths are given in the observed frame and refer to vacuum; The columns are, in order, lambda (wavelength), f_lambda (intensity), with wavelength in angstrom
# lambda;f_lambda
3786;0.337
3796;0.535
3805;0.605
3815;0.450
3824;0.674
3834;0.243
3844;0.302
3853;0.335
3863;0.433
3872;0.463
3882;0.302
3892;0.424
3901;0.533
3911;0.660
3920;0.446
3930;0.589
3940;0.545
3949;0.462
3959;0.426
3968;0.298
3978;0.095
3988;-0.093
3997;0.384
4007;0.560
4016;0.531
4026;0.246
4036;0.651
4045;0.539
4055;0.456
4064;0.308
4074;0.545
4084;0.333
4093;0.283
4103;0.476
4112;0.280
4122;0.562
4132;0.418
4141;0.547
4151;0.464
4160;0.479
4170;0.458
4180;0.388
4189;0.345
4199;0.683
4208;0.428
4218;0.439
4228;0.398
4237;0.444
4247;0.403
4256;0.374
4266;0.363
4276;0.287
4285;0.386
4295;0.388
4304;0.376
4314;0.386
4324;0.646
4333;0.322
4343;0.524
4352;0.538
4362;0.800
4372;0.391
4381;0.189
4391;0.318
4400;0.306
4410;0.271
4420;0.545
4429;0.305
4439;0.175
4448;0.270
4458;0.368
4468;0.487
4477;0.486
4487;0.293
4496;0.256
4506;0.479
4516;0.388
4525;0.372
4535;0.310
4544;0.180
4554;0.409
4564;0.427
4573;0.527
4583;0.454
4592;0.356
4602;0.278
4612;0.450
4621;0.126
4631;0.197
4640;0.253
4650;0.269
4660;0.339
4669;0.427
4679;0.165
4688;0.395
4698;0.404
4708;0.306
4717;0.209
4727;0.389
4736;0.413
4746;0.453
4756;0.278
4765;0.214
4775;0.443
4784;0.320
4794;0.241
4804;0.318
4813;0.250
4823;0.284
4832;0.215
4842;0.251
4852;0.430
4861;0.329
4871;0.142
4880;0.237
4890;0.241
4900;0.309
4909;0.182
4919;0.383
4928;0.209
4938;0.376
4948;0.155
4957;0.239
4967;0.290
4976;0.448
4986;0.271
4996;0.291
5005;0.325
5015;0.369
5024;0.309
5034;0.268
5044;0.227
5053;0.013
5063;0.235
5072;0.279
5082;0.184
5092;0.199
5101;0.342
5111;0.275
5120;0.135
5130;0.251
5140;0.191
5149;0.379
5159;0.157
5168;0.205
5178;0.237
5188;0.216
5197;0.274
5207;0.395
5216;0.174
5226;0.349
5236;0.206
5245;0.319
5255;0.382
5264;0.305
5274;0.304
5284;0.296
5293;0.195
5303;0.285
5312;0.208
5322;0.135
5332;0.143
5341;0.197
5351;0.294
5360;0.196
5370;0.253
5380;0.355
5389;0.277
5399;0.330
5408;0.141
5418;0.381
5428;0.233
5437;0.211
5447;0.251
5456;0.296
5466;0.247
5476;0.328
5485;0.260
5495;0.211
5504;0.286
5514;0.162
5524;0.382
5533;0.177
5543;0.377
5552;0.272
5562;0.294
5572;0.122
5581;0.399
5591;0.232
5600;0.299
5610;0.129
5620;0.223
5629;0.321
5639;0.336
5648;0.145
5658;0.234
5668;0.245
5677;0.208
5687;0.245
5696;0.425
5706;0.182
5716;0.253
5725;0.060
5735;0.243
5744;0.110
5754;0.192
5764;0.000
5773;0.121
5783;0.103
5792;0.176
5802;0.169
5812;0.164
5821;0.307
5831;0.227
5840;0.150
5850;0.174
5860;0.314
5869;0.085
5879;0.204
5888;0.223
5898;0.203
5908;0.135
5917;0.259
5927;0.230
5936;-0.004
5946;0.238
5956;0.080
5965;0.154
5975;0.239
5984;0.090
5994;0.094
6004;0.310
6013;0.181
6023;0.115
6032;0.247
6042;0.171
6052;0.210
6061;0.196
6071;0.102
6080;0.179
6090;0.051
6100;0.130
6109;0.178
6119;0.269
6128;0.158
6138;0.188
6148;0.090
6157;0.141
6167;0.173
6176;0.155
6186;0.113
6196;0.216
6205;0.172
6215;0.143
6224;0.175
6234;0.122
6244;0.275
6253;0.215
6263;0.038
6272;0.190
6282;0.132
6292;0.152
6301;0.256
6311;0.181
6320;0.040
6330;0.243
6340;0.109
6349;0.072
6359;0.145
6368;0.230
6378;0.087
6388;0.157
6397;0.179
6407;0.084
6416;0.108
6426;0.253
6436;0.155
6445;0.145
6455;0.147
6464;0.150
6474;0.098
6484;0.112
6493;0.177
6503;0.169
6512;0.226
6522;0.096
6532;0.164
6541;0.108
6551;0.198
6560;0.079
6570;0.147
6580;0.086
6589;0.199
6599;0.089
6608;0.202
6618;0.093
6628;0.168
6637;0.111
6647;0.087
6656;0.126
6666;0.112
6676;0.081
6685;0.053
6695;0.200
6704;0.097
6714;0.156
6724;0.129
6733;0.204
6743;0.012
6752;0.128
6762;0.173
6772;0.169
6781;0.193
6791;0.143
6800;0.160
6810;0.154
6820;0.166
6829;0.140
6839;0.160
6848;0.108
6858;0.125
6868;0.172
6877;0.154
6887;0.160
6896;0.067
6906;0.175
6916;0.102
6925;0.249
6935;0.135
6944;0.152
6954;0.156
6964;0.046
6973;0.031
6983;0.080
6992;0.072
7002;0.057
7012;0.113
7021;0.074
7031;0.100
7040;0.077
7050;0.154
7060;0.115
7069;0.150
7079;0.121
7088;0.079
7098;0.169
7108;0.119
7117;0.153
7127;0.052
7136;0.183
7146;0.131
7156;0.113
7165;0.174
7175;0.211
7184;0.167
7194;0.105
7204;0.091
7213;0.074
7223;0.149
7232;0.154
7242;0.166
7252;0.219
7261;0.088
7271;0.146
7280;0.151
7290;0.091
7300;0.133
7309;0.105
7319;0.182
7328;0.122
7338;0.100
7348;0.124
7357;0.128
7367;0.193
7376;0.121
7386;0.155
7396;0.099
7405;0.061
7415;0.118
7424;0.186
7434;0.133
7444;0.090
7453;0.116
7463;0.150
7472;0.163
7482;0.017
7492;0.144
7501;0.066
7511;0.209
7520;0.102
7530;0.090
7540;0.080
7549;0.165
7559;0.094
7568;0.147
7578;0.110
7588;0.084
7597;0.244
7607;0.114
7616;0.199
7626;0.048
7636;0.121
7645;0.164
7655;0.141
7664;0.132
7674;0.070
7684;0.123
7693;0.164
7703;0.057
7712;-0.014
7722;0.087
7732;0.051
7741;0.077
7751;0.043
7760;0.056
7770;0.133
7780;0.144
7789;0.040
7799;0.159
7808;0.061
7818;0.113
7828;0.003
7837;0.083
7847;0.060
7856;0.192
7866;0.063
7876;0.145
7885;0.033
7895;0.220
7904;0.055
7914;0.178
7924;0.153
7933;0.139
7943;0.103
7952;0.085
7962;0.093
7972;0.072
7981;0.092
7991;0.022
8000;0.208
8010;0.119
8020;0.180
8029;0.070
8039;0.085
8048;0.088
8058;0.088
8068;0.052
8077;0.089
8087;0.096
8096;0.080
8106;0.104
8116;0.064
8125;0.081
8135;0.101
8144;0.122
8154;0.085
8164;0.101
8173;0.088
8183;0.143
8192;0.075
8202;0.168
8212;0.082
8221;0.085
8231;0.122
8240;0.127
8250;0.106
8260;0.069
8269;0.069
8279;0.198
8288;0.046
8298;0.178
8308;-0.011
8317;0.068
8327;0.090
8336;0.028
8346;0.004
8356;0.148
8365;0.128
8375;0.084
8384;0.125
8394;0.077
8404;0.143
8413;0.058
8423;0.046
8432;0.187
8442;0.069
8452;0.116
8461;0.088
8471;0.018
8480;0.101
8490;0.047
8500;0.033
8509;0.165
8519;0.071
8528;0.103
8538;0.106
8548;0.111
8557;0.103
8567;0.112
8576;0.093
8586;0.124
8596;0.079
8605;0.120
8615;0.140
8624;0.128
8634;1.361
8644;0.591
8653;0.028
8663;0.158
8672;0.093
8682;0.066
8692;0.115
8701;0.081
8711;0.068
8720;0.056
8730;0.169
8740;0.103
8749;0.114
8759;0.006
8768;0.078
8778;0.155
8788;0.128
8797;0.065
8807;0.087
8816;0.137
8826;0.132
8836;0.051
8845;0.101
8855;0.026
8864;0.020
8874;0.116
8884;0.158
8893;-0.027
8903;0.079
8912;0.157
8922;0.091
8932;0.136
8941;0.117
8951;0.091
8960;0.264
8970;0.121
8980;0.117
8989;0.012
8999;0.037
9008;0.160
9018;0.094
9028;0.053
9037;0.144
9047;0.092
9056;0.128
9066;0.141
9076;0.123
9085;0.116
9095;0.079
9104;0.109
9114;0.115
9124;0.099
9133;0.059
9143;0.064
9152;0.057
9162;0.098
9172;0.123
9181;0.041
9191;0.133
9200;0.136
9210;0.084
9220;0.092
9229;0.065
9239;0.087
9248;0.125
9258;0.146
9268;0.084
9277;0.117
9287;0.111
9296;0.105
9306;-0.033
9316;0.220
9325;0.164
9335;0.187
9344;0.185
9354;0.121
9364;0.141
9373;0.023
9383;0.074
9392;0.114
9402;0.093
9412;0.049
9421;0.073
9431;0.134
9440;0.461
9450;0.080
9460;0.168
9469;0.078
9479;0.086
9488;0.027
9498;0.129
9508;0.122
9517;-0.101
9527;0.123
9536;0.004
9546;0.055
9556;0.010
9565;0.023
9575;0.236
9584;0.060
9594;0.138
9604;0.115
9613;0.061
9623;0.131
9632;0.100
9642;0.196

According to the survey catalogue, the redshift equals 1.316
